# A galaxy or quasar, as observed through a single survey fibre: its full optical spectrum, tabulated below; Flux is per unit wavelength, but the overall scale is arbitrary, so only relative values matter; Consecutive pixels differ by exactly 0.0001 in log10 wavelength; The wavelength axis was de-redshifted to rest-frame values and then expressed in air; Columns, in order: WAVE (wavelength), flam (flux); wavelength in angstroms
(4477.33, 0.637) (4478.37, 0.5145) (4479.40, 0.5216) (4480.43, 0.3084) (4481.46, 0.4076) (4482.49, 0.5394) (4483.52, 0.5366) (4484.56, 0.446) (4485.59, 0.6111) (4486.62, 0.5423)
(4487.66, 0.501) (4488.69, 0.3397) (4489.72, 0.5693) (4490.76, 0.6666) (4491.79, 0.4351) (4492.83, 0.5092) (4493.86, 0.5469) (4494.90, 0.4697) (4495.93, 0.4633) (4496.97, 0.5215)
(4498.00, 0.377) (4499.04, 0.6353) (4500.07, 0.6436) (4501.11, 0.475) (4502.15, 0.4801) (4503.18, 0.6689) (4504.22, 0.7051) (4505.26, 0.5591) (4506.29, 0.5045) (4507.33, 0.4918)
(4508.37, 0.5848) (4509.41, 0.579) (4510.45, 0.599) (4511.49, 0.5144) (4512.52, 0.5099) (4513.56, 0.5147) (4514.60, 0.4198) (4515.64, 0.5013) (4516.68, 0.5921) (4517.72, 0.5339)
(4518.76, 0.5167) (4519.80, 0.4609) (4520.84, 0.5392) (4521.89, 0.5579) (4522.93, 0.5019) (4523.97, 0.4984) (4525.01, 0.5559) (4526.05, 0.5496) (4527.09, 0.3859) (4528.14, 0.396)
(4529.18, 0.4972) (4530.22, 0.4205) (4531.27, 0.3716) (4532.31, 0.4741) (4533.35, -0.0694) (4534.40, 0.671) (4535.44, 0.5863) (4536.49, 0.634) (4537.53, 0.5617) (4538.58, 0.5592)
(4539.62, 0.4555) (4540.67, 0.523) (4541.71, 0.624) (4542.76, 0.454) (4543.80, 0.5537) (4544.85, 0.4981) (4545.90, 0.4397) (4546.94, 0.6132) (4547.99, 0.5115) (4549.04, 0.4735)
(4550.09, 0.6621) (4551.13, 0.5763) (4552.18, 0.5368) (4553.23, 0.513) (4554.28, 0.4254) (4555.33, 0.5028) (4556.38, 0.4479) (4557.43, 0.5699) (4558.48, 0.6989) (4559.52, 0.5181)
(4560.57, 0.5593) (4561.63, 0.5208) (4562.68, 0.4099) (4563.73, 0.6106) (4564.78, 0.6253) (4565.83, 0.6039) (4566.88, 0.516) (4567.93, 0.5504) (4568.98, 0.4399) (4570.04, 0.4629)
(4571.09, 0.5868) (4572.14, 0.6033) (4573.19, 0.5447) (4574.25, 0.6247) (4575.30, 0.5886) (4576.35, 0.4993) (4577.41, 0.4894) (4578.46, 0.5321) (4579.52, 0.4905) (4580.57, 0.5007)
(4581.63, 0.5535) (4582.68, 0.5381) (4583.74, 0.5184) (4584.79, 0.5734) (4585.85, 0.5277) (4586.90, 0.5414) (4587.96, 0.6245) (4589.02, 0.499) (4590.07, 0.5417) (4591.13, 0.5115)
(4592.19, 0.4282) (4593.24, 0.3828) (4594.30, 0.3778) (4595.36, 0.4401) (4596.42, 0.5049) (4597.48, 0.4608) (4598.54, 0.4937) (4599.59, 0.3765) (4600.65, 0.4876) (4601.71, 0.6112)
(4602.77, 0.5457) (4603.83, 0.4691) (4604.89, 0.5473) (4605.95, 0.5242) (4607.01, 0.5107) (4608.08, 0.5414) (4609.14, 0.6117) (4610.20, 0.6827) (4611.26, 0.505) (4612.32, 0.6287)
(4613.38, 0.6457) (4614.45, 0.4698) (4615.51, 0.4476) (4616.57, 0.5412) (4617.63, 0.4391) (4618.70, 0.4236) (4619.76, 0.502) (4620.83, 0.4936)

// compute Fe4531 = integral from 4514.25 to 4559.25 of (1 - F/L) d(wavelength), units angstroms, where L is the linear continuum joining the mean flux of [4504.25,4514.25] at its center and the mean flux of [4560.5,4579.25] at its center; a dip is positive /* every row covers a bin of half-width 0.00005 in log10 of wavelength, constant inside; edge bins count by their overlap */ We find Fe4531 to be 3.0 angstroms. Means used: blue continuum 0.546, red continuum 0.541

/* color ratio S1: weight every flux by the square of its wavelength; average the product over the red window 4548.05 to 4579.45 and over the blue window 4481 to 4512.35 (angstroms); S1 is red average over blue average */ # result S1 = 1.0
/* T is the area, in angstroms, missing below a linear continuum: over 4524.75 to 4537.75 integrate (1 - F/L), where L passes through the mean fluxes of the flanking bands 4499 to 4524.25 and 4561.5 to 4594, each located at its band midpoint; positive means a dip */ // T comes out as 1.9 angstroms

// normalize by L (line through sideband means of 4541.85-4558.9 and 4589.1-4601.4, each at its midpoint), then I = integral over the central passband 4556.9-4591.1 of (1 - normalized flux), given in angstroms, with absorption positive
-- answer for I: -3.6 angstroms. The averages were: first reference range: 0.531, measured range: 0.545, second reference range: 0.46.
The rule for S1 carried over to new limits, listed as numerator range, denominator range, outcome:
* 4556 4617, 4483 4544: 1.06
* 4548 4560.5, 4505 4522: 1.04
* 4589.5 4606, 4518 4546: 1.01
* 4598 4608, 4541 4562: 0.97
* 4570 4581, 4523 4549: 1.13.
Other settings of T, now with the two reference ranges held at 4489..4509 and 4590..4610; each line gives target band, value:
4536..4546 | -0.2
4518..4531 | 1.0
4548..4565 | -0.8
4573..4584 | -0.7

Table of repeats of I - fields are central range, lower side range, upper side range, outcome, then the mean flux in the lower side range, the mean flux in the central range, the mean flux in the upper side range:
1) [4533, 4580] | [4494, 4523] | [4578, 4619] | -0.70 angstroms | 0.533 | 0.531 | 0.515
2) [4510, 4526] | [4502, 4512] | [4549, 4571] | 1.22 angstroms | 0.572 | 0.522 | 0.537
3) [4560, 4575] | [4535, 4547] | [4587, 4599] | -1.14 angstroms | 0.539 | 0.547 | 0.48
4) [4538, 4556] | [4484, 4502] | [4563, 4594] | 0.05 angstroms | 0.514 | 0.524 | 0.533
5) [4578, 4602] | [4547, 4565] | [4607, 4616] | 2.36 angstroms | 0.539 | 0.5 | 0.563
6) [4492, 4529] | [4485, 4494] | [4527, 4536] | -4.31 angstroms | 0.523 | 0.524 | 0.417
